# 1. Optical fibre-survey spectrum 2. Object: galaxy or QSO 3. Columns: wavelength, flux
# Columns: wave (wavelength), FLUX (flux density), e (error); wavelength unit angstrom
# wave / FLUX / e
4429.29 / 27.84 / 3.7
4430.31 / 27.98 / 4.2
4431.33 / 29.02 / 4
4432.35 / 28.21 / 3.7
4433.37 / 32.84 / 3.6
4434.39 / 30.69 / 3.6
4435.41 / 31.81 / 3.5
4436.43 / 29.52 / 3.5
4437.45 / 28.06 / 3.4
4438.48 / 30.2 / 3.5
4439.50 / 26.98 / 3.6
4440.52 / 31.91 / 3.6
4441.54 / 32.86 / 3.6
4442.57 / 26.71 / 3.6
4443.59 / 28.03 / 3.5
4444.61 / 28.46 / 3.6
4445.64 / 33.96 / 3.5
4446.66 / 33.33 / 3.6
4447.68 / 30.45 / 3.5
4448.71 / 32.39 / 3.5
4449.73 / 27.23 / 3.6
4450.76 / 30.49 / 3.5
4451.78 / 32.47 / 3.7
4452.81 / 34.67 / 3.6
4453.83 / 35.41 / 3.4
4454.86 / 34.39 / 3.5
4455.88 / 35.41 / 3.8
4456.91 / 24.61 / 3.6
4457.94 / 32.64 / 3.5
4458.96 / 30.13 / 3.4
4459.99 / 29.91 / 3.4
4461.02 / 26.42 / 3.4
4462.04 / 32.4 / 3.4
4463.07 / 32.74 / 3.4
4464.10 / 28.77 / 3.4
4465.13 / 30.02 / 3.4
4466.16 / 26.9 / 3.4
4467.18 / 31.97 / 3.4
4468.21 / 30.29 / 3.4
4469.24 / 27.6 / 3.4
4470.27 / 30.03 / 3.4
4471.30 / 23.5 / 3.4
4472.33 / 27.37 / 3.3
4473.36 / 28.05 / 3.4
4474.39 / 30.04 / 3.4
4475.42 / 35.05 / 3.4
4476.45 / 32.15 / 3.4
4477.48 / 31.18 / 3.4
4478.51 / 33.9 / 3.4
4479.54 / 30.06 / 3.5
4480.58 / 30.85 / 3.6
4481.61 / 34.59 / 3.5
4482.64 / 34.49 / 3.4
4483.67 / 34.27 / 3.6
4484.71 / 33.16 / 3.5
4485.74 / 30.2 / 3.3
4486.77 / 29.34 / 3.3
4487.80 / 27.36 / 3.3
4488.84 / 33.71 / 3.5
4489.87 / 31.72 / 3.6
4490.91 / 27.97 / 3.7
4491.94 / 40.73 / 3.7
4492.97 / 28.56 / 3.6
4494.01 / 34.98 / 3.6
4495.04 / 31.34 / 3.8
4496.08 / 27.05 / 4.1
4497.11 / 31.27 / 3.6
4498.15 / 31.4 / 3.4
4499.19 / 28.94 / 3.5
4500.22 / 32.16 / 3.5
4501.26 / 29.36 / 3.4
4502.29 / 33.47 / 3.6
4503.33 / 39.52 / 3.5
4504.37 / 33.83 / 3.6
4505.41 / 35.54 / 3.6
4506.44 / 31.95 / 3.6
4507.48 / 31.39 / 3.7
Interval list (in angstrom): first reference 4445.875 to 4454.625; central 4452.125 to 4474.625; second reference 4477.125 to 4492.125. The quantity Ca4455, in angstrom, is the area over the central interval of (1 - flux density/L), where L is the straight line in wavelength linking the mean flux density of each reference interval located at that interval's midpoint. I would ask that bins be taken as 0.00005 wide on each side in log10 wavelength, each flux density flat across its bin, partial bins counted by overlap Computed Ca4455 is 1.39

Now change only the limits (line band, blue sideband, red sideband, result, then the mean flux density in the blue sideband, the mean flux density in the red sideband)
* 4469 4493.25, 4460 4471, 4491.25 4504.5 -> -0.1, 29.6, 32.4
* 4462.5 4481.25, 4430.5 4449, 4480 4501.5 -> 0.6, 30.2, 31.6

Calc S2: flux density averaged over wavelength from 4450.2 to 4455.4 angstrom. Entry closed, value 33.5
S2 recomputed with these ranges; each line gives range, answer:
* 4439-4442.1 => 30.5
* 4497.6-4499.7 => 30.1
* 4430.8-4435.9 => 30.5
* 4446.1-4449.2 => 32.1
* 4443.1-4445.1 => 28.3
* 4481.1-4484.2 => 34.4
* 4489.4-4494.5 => 32.8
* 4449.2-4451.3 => 29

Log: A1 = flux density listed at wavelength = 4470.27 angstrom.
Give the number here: 30.03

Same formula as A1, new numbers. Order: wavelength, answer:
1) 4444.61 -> 28.46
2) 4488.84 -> 33.71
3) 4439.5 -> 26.98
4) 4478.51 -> 33.9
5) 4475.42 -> 35.05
